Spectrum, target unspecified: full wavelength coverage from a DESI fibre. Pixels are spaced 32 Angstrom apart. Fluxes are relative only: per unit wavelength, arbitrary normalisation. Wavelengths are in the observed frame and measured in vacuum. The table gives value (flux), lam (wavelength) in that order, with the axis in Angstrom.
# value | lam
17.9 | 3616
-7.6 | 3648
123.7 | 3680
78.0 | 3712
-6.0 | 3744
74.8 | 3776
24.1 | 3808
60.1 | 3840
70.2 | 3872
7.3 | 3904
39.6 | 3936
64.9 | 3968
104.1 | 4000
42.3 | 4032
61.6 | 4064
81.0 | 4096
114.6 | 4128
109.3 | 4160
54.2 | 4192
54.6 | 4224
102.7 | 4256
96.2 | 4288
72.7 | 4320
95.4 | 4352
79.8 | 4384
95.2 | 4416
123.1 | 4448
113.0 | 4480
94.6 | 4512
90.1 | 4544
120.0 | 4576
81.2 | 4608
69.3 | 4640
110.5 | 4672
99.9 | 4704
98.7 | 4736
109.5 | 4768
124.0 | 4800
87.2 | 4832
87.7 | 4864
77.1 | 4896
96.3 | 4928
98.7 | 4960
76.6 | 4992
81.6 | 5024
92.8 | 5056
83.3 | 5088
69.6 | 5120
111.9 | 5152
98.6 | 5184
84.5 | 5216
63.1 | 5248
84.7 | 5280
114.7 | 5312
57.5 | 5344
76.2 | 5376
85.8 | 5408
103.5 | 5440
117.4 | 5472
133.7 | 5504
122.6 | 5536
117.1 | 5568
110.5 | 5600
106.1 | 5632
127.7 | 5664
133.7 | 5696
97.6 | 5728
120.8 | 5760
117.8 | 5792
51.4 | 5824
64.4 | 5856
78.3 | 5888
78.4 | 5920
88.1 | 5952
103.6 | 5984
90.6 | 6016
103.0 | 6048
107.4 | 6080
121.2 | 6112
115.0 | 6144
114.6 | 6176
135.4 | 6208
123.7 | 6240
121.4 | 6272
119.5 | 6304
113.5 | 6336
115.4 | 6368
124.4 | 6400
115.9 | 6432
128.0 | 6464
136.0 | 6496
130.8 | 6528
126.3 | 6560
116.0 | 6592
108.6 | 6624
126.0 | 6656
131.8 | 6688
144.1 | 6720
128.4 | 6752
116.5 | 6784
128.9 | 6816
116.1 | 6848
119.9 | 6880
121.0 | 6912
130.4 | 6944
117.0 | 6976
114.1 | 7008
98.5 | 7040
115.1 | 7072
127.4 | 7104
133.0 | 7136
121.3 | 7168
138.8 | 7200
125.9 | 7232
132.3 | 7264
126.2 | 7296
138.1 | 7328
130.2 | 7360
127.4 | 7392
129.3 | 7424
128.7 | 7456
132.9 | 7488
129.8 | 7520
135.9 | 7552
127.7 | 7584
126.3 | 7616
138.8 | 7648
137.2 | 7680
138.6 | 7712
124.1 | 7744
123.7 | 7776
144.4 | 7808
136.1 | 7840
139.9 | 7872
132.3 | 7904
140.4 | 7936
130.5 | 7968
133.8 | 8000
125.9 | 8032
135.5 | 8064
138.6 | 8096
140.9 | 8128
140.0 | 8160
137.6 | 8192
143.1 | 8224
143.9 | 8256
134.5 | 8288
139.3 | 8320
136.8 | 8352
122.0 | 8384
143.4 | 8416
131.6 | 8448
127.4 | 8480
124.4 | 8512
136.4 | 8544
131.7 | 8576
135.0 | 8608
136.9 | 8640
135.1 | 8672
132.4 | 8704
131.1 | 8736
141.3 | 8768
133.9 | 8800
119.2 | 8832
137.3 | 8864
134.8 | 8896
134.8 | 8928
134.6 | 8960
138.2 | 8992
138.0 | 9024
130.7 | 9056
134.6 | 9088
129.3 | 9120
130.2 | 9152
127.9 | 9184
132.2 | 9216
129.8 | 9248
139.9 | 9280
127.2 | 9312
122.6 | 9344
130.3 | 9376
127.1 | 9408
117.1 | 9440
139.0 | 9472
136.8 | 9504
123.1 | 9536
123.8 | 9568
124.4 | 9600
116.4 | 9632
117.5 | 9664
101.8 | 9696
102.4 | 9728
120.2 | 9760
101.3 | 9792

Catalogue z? 0.36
